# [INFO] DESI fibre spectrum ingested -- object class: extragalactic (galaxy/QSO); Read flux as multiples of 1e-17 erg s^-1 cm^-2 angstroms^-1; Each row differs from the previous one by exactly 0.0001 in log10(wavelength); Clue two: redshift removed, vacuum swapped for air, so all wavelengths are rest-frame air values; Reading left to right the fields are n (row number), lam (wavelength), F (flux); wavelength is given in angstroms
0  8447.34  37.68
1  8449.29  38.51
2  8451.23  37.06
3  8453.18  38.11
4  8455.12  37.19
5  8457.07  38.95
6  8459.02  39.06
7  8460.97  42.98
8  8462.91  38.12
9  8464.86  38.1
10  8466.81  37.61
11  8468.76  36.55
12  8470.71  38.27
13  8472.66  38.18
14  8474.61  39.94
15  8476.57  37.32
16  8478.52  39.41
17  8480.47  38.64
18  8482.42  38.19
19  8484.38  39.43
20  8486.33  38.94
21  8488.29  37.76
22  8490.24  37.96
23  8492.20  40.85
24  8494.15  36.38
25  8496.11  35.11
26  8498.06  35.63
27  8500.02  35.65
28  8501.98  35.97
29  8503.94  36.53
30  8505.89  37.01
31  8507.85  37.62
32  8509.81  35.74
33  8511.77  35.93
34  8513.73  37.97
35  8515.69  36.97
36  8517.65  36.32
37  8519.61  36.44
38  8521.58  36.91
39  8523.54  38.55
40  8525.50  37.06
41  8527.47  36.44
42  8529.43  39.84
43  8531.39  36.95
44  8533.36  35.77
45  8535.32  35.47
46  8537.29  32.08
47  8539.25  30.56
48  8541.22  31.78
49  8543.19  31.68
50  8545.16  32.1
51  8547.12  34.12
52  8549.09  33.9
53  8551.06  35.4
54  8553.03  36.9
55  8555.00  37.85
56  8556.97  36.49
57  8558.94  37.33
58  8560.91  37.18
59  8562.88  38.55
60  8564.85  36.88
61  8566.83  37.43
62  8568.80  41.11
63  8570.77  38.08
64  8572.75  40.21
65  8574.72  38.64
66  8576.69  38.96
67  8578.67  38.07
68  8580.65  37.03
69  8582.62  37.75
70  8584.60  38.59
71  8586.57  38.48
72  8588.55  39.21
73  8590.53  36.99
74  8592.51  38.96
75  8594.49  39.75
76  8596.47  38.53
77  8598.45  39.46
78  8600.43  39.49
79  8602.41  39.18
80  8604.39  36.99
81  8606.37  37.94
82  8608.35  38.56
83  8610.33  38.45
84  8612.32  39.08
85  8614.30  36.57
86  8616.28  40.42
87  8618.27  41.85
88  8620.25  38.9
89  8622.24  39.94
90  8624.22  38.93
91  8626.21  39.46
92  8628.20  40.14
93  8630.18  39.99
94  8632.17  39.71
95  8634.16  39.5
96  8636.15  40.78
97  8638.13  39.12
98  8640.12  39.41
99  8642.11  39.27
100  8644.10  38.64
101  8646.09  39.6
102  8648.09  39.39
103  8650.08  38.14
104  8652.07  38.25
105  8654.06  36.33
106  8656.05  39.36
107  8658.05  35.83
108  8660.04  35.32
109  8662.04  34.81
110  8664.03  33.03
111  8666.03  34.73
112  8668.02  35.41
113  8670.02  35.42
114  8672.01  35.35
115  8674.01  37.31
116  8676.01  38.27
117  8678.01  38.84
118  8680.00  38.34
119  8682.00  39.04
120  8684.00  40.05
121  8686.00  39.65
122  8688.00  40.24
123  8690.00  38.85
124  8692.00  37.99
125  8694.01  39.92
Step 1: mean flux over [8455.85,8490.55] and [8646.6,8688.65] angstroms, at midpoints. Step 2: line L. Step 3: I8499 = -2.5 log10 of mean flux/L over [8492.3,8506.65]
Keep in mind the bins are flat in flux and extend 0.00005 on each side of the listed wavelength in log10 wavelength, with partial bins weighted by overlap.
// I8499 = 0.06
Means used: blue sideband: 38.6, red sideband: 37.3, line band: 36.3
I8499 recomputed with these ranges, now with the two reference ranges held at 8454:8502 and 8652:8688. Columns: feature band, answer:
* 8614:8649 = -0.07 mag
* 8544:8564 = 0.05 mag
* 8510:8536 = 0.03 mag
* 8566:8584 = -0.03 mag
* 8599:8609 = -0.03 mag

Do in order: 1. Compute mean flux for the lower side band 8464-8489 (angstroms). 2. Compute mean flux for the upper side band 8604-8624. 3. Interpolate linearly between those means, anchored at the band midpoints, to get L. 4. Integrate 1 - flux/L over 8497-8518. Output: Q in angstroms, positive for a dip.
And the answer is 1.1 angstroms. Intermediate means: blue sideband 38.3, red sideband 38.9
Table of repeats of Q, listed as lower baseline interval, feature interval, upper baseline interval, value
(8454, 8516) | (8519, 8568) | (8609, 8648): 3.47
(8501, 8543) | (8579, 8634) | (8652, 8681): -4.06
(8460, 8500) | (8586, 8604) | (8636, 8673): -0.62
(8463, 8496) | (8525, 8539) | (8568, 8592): 0.92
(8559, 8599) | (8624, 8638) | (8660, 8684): -0.91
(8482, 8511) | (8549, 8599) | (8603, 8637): 0.57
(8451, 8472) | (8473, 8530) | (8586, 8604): 1.60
